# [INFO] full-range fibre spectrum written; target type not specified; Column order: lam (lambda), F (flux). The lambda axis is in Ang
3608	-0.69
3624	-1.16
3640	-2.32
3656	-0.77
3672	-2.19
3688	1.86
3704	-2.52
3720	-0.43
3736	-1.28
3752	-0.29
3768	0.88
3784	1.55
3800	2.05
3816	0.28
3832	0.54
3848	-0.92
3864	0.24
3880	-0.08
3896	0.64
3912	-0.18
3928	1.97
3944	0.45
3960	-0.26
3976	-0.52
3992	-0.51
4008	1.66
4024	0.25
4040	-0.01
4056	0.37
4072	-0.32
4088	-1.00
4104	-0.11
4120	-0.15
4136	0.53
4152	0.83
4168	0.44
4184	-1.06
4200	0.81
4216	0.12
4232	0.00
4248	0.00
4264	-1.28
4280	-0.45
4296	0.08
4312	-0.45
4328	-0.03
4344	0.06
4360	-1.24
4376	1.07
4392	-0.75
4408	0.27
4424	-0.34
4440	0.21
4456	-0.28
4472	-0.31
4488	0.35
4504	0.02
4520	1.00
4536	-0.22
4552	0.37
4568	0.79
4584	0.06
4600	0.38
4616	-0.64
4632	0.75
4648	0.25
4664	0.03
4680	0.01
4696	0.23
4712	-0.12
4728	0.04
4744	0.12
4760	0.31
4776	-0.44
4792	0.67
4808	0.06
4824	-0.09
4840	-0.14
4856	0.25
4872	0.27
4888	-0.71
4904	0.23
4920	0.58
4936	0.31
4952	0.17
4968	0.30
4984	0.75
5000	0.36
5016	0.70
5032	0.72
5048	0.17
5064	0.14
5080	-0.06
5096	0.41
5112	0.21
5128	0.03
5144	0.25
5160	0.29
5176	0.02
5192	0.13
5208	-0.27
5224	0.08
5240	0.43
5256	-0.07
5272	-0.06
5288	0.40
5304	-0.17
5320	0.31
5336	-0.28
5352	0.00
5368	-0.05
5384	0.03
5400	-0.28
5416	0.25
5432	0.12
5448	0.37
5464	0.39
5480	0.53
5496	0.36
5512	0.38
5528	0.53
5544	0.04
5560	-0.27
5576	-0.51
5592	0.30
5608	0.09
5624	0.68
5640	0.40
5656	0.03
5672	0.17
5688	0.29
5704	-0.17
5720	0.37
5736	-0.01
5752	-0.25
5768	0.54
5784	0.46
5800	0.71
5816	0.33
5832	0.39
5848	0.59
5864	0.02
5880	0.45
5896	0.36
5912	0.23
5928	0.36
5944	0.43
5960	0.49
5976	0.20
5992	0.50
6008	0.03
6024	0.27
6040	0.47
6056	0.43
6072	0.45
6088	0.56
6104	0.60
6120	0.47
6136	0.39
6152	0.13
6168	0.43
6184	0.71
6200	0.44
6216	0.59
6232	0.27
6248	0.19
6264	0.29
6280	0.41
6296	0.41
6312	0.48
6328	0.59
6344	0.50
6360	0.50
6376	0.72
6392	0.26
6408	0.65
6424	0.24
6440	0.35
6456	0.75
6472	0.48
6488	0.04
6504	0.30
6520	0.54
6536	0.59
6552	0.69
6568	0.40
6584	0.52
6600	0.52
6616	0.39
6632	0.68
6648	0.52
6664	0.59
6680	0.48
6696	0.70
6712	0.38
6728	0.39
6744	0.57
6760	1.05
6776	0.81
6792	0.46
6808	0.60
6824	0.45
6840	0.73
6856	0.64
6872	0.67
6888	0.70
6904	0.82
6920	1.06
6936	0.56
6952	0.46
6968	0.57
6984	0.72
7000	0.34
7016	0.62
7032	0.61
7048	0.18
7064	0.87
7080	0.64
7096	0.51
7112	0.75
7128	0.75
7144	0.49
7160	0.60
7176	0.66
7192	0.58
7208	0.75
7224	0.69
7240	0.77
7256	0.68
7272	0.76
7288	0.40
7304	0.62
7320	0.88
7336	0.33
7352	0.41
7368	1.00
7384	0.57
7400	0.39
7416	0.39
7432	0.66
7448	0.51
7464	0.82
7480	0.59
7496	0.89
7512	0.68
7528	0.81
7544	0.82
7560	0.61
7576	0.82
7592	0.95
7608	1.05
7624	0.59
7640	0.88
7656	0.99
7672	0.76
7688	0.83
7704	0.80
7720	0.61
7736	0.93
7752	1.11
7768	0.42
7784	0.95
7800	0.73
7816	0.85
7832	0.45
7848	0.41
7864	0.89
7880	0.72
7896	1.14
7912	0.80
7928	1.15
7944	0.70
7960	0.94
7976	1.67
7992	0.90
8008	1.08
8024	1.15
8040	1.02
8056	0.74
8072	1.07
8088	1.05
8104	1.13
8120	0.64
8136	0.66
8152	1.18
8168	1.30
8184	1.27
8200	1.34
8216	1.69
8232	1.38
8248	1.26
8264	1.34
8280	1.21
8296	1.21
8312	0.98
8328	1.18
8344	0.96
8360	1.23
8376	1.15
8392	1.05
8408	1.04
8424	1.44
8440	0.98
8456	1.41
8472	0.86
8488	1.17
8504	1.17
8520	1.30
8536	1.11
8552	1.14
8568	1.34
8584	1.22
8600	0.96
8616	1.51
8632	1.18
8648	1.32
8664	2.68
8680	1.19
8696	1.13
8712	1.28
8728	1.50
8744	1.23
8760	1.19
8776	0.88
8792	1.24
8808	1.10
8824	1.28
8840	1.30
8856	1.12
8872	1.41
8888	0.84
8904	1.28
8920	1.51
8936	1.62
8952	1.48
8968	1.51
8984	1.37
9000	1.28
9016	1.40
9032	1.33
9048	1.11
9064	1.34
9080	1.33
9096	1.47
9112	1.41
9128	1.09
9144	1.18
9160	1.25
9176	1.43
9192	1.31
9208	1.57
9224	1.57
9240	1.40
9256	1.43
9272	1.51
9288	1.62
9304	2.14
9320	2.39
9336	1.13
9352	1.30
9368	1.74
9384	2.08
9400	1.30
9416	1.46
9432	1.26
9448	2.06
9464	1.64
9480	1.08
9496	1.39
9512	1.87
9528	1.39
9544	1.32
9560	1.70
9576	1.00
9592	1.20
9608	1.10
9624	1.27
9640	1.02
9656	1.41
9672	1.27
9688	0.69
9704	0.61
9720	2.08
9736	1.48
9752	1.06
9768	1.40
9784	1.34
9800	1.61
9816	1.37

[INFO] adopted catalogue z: 1.046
